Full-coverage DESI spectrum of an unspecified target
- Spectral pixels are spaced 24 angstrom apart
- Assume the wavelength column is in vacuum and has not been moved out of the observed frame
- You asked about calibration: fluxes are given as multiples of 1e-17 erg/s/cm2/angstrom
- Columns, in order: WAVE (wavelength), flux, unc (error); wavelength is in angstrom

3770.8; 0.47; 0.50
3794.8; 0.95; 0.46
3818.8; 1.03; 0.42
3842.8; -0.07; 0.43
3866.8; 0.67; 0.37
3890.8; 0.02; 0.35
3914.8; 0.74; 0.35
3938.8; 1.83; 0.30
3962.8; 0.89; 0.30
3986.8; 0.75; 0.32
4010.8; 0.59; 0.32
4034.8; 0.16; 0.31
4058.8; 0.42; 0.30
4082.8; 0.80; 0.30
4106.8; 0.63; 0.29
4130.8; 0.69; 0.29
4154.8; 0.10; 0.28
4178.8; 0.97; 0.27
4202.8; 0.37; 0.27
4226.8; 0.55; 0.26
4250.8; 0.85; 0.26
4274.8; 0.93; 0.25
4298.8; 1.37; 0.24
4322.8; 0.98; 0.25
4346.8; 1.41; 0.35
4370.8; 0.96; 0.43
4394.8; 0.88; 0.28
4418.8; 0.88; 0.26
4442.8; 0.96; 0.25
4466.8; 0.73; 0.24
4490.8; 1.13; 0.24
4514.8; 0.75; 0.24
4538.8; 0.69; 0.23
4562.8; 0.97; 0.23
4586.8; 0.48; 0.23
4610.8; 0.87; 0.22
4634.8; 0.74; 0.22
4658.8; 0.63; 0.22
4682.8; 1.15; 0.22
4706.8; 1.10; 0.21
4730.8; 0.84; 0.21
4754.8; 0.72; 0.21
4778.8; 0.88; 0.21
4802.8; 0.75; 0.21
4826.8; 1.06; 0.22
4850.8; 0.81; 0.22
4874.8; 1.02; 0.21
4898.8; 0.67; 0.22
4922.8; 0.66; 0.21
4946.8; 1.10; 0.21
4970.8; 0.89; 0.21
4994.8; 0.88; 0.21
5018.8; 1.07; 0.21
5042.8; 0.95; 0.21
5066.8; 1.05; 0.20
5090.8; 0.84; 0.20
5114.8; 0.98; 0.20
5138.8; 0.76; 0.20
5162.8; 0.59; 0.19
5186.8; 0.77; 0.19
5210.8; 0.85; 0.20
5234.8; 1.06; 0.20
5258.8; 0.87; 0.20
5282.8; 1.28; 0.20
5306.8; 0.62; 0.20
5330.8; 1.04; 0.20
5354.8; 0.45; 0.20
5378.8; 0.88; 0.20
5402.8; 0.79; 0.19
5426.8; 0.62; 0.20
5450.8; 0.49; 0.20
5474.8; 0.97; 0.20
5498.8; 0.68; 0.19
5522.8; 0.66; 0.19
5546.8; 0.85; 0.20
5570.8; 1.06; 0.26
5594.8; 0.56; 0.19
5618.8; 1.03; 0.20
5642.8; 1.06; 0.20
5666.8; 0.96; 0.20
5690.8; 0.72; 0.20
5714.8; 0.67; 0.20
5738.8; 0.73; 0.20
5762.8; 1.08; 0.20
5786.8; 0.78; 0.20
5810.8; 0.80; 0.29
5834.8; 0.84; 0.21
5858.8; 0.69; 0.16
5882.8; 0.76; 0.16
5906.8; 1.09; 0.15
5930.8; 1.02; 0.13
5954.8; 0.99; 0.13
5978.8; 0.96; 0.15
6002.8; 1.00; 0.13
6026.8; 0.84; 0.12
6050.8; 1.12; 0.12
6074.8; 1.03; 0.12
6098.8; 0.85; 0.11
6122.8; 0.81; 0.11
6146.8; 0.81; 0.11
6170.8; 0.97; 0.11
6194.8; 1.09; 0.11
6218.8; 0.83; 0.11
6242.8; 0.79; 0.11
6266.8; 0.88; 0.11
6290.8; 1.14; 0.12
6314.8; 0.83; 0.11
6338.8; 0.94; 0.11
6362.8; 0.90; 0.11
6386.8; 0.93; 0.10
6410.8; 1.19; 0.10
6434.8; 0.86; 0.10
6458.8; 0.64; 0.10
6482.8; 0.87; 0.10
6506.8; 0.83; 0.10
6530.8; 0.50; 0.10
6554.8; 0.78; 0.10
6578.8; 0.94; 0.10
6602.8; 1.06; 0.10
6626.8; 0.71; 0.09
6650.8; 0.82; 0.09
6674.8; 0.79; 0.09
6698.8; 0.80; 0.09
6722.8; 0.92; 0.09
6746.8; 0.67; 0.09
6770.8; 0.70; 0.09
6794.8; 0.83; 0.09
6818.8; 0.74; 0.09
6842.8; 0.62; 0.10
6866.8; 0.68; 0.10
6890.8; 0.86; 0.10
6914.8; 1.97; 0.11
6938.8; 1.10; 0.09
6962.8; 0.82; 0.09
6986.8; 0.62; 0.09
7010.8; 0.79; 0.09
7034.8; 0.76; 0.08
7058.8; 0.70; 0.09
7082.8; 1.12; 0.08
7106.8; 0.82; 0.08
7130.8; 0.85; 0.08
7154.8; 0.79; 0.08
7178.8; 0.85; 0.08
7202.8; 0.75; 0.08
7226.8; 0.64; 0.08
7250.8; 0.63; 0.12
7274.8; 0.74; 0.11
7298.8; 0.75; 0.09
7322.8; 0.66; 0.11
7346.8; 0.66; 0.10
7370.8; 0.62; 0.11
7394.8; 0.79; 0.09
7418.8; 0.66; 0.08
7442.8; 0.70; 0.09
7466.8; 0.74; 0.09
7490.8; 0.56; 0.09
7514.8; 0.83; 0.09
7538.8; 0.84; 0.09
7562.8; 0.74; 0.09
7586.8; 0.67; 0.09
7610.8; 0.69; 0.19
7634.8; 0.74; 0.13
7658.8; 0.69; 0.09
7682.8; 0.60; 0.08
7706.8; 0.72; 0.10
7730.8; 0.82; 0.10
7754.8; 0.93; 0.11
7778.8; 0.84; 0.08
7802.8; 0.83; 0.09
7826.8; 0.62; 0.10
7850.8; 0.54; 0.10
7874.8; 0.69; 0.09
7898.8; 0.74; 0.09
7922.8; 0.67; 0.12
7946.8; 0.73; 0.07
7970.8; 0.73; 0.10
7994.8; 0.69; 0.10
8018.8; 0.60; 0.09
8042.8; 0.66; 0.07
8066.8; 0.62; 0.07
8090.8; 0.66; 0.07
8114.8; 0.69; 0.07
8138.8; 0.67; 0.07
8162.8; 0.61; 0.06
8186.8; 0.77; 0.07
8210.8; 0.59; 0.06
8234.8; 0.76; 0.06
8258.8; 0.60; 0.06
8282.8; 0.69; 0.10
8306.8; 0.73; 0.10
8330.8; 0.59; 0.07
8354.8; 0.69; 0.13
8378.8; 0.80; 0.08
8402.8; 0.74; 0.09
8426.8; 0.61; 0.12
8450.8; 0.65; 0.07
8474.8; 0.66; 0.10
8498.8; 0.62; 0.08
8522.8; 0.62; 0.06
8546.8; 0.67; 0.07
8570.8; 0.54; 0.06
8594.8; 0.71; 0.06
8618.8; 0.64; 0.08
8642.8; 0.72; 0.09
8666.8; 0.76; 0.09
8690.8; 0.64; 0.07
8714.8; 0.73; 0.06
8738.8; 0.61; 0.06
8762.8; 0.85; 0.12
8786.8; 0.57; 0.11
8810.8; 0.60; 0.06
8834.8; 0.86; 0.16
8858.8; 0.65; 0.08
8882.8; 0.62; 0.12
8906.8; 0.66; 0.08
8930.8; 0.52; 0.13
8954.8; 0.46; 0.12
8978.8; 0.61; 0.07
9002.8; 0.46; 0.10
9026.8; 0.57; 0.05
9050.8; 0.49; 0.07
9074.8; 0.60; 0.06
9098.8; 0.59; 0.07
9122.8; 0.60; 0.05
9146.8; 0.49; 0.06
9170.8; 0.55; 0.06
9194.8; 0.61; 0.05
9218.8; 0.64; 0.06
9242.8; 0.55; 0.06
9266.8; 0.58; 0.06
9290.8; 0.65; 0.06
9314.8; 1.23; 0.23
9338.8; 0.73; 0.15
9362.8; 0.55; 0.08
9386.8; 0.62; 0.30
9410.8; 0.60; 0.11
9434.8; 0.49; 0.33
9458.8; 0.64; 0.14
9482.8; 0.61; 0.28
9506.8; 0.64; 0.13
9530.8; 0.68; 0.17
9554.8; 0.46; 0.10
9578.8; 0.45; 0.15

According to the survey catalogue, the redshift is 0.054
